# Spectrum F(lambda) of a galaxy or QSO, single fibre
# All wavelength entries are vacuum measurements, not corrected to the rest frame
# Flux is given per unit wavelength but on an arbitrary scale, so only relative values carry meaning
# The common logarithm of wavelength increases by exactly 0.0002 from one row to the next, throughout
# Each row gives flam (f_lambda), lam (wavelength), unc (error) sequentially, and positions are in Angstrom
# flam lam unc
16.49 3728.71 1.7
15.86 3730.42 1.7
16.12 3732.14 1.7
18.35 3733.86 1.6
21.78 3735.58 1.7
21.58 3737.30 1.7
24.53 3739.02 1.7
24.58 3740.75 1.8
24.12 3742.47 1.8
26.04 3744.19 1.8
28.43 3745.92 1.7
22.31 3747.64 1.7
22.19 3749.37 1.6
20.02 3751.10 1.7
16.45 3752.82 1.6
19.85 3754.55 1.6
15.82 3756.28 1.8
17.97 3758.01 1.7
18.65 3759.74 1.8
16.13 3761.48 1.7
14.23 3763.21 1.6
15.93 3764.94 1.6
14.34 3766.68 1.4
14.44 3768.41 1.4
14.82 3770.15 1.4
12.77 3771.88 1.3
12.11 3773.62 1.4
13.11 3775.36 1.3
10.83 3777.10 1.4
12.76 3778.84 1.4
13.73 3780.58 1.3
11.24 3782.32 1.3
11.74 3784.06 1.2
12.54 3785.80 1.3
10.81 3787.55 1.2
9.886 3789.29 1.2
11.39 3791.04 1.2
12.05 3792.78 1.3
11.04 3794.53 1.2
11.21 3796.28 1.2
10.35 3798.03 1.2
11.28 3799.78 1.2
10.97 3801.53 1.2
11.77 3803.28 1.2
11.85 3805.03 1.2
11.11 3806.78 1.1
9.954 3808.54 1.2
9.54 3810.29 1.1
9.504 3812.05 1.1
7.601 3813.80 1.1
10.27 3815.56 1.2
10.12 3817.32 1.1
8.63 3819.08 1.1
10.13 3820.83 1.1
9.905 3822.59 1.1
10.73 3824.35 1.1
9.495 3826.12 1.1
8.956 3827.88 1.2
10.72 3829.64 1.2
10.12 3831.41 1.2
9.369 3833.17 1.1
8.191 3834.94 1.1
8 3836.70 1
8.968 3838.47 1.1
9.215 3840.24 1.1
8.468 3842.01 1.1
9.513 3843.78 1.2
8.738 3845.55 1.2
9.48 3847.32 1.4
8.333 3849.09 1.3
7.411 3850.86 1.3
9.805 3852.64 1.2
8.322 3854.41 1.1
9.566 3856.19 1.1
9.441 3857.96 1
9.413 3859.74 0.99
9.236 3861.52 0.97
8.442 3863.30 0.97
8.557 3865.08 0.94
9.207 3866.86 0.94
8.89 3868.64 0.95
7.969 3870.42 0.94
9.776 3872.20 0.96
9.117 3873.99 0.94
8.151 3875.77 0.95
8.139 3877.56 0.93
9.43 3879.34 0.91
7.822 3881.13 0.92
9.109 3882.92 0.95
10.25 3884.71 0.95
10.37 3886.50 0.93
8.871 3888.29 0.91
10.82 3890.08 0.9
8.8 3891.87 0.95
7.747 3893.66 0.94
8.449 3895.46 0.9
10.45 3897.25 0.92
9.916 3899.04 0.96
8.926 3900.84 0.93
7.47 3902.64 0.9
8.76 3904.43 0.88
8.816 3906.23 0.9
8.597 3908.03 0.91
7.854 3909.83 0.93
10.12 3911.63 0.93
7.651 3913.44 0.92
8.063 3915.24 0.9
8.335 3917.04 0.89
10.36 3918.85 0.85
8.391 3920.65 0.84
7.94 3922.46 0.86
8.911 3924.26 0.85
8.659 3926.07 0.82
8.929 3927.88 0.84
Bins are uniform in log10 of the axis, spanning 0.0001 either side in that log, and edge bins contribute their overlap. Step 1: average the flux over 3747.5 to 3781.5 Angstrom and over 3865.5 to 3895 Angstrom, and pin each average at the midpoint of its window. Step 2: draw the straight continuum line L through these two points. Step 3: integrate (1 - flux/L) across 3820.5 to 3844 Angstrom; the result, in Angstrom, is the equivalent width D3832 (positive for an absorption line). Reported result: 4.8 Angstrom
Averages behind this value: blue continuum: 15.8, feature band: 9.39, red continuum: 9.01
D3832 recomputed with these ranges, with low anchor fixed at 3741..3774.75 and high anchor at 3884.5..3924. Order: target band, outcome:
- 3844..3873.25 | 7.2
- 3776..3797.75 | 6.4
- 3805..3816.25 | 3.9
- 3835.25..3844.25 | 3.0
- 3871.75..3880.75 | 1.6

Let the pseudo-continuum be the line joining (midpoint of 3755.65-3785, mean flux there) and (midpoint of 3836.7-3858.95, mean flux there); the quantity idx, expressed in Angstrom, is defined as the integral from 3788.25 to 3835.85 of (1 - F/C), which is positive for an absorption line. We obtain 4.5 Angstrom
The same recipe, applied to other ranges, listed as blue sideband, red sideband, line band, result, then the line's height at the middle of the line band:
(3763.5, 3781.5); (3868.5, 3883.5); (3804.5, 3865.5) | 7.13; 10.6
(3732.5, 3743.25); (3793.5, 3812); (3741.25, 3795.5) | 4.33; 16.9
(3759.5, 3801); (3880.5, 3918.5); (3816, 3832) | 2.04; 11.3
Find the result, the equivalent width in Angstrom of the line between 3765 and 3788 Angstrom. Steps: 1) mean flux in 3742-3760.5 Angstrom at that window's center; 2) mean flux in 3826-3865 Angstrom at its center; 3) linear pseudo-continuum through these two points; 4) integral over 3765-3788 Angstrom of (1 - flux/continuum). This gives 6.4 Angstrom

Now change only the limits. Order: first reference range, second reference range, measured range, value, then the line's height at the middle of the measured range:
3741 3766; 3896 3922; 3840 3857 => 5.5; 13.1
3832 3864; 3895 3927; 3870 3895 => -0.6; 8.83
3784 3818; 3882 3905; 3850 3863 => 1.1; 9.83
